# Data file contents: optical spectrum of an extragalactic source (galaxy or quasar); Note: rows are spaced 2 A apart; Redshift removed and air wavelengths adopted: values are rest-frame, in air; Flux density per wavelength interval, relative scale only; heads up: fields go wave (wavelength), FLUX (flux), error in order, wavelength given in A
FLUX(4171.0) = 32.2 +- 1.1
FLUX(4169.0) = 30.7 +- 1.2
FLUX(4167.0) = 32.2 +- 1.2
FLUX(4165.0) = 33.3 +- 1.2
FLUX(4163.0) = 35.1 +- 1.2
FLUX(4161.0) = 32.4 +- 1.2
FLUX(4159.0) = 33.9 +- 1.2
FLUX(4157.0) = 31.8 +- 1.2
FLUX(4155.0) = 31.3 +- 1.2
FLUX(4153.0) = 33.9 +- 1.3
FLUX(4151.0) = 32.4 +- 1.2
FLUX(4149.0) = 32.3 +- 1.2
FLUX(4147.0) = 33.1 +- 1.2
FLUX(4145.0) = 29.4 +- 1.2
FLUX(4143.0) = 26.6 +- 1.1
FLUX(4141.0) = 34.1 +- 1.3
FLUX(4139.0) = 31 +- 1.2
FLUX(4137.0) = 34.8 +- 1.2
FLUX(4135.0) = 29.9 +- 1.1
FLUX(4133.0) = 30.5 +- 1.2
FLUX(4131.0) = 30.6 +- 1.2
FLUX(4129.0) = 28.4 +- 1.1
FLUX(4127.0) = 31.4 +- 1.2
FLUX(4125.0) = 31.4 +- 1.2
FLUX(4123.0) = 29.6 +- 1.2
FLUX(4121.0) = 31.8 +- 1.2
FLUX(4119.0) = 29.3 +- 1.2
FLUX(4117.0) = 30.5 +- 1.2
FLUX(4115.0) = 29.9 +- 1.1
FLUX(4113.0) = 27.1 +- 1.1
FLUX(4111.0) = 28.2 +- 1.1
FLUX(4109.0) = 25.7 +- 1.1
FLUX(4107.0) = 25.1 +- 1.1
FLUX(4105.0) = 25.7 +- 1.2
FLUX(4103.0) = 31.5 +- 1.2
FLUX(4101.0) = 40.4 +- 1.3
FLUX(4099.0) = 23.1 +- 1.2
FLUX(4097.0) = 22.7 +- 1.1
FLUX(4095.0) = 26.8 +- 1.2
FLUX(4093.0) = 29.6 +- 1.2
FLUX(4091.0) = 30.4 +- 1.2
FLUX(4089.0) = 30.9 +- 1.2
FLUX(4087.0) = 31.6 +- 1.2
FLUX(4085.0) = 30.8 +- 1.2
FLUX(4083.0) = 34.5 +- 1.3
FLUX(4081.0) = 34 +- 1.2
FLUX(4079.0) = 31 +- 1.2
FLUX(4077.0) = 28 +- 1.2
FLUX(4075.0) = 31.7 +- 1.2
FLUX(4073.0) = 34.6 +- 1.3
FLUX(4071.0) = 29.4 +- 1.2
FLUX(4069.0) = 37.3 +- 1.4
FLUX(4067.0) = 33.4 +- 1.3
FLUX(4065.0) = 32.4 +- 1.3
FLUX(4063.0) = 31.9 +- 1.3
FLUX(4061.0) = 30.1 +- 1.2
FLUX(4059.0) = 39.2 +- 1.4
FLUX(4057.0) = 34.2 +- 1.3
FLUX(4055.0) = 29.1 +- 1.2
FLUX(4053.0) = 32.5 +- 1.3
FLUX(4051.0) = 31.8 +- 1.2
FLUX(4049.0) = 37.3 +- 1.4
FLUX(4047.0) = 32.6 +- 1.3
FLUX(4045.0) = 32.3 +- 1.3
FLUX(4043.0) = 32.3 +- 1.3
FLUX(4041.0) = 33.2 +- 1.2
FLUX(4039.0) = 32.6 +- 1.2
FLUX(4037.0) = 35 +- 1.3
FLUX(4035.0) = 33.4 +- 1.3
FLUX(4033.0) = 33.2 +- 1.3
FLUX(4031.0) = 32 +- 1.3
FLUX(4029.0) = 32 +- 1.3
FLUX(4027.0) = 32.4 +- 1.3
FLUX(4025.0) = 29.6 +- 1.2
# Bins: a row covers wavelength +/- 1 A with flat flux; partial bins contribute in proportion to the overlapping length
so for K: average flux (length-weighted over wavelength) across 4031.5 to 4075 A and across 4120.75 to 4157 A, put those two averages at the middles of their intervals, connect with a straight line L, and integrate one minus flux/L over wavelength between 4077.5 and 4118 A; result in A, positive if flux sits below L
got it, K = 3.4 A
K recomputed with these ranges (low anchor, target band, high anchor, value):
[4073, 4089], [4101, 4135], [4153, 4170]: 2.82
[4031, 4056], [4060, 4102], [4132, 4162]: 1.74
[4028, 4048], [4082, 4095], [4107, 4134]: -0.09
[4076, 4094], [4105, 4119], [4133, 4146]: 1.51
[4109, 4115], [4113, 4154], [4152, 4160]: -1.11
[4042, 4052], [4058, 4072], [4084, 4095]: -0.60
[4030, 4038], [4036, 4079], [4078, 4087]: 0.12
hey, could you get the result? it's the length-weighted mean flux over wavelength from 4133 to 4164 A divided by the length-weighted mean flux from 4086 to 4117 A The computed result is 1.1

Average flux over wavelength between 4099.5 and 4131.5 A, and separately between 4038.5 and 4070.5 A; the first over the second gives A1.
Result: 0.9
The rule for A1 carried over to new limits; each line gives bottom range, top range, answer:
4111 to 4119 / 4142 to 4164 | 1.10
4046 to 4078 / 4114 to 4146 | 0.93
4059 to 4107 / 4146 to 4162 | 1.05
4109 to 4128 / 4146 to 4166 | 1.11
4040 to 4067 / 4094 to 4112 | 0.84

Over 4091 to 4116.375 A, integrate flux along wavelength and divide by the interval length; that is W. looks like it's 28.1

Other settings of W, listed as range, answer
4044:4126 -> 31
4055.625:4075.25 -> 33.4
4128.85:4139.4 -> 31.1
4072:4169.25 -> 30.7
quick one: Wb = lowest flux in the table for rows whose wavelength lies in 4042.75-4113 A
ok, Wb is 22.7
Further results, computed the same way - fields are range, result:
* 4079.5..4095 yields 26.8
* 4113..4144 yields 26.6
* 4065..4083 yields 28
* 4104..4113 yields 25.1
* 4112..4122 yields 27.1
